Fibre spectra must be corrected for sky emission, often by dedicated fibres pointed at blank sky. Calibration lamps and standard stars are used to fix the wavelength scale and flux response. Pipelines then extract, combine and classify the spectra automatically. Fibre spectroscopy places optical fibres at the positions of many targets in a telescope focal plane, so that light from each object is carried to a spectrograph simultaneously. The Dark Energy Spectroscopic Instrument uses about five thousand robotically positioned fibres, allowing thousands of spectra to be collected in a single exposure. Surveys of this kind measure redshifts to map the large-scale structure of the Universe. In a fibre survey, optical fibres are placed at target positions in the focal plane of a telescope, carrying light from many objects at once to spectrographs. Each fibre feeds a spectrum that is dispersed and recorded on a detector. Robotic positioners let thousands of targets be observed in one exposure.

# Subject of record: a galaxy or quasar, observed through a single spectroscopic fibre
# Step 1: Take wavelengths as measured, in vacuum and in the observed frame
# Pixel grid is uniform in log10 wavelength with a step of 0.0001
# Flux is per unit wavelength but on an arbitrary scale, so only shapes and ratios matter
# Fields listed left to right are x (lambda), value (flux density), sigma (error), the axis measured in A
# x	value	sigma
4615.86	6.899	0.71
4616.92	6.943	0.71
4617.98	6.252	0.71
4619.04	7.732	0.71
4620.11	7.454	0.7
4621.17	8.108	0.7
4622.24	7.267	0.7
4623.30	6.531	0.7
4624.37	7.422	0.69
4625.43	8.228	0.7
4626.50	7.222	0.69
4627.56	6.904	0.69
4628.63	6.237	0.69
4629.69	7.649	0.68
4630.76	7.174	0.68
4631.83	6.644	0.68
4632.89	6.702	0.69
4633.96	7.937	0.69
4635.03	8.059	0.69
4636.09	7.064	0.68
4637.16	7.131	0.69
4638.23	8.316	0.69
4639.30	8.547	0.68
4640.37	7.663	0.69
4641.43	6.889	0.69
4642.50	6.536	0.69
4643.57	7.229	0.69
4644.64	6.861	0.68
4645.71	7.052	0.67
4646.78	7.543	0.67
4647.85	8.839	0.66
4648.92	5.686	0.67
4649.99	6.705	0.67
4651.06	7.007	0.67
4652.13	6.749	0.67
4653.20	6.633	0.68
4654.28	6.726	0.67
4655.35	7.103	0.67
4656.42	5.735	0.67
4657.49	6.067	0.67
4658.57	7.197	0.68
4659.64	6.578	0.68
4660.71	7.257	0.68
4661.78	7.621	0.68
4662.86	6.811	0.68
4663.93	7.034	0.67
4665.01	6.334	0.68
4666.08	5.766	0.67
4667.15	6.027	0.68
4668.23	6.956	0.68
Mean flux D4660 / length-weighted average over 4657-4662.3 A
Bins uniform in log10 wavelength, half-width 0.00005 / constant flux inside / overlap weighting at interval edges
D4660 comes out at 6.95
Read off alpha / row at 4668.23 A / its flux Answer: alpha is 6.956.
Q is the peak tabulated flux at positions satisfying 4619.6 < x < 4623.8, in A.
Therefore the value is 8.108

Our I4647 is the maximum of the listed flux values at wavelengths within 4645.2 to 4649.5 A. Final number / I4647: 8.839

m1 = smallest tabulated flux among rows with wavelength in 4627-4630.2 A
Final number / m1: 6.237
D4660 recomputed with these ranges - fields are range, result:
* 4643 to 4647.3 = 7.16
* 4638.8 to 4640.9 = 8.11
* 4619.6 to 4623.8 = 7.35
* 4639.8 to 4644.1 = 7.1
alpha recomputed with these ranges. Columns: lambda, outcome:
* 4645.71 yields 7.052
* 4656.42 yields 5.735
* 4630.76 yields 7.174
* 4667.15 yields 6.027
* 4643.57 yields 7.229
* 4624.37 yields 7.422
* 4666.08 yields 5.766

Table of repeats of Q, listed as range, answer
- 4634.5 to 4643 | 8.547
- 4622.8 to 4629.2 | 8.228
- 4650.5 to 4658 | 7.103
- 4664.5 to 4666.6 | 6.334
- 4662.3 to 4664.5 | 7.034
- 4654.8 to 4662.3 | 7.621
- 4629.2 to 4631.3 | 7.649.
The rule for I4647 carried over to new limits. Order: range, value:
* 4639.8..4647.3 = 7.663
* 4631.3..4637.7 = 8.059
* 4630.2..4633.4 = 7.174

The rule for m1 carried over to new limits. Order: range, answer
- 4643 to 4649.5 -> 5.686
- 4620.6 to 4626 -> 6.531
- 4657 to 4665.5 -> 6.067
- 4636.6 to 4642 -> 6.889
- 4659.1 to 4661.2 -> 6.578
